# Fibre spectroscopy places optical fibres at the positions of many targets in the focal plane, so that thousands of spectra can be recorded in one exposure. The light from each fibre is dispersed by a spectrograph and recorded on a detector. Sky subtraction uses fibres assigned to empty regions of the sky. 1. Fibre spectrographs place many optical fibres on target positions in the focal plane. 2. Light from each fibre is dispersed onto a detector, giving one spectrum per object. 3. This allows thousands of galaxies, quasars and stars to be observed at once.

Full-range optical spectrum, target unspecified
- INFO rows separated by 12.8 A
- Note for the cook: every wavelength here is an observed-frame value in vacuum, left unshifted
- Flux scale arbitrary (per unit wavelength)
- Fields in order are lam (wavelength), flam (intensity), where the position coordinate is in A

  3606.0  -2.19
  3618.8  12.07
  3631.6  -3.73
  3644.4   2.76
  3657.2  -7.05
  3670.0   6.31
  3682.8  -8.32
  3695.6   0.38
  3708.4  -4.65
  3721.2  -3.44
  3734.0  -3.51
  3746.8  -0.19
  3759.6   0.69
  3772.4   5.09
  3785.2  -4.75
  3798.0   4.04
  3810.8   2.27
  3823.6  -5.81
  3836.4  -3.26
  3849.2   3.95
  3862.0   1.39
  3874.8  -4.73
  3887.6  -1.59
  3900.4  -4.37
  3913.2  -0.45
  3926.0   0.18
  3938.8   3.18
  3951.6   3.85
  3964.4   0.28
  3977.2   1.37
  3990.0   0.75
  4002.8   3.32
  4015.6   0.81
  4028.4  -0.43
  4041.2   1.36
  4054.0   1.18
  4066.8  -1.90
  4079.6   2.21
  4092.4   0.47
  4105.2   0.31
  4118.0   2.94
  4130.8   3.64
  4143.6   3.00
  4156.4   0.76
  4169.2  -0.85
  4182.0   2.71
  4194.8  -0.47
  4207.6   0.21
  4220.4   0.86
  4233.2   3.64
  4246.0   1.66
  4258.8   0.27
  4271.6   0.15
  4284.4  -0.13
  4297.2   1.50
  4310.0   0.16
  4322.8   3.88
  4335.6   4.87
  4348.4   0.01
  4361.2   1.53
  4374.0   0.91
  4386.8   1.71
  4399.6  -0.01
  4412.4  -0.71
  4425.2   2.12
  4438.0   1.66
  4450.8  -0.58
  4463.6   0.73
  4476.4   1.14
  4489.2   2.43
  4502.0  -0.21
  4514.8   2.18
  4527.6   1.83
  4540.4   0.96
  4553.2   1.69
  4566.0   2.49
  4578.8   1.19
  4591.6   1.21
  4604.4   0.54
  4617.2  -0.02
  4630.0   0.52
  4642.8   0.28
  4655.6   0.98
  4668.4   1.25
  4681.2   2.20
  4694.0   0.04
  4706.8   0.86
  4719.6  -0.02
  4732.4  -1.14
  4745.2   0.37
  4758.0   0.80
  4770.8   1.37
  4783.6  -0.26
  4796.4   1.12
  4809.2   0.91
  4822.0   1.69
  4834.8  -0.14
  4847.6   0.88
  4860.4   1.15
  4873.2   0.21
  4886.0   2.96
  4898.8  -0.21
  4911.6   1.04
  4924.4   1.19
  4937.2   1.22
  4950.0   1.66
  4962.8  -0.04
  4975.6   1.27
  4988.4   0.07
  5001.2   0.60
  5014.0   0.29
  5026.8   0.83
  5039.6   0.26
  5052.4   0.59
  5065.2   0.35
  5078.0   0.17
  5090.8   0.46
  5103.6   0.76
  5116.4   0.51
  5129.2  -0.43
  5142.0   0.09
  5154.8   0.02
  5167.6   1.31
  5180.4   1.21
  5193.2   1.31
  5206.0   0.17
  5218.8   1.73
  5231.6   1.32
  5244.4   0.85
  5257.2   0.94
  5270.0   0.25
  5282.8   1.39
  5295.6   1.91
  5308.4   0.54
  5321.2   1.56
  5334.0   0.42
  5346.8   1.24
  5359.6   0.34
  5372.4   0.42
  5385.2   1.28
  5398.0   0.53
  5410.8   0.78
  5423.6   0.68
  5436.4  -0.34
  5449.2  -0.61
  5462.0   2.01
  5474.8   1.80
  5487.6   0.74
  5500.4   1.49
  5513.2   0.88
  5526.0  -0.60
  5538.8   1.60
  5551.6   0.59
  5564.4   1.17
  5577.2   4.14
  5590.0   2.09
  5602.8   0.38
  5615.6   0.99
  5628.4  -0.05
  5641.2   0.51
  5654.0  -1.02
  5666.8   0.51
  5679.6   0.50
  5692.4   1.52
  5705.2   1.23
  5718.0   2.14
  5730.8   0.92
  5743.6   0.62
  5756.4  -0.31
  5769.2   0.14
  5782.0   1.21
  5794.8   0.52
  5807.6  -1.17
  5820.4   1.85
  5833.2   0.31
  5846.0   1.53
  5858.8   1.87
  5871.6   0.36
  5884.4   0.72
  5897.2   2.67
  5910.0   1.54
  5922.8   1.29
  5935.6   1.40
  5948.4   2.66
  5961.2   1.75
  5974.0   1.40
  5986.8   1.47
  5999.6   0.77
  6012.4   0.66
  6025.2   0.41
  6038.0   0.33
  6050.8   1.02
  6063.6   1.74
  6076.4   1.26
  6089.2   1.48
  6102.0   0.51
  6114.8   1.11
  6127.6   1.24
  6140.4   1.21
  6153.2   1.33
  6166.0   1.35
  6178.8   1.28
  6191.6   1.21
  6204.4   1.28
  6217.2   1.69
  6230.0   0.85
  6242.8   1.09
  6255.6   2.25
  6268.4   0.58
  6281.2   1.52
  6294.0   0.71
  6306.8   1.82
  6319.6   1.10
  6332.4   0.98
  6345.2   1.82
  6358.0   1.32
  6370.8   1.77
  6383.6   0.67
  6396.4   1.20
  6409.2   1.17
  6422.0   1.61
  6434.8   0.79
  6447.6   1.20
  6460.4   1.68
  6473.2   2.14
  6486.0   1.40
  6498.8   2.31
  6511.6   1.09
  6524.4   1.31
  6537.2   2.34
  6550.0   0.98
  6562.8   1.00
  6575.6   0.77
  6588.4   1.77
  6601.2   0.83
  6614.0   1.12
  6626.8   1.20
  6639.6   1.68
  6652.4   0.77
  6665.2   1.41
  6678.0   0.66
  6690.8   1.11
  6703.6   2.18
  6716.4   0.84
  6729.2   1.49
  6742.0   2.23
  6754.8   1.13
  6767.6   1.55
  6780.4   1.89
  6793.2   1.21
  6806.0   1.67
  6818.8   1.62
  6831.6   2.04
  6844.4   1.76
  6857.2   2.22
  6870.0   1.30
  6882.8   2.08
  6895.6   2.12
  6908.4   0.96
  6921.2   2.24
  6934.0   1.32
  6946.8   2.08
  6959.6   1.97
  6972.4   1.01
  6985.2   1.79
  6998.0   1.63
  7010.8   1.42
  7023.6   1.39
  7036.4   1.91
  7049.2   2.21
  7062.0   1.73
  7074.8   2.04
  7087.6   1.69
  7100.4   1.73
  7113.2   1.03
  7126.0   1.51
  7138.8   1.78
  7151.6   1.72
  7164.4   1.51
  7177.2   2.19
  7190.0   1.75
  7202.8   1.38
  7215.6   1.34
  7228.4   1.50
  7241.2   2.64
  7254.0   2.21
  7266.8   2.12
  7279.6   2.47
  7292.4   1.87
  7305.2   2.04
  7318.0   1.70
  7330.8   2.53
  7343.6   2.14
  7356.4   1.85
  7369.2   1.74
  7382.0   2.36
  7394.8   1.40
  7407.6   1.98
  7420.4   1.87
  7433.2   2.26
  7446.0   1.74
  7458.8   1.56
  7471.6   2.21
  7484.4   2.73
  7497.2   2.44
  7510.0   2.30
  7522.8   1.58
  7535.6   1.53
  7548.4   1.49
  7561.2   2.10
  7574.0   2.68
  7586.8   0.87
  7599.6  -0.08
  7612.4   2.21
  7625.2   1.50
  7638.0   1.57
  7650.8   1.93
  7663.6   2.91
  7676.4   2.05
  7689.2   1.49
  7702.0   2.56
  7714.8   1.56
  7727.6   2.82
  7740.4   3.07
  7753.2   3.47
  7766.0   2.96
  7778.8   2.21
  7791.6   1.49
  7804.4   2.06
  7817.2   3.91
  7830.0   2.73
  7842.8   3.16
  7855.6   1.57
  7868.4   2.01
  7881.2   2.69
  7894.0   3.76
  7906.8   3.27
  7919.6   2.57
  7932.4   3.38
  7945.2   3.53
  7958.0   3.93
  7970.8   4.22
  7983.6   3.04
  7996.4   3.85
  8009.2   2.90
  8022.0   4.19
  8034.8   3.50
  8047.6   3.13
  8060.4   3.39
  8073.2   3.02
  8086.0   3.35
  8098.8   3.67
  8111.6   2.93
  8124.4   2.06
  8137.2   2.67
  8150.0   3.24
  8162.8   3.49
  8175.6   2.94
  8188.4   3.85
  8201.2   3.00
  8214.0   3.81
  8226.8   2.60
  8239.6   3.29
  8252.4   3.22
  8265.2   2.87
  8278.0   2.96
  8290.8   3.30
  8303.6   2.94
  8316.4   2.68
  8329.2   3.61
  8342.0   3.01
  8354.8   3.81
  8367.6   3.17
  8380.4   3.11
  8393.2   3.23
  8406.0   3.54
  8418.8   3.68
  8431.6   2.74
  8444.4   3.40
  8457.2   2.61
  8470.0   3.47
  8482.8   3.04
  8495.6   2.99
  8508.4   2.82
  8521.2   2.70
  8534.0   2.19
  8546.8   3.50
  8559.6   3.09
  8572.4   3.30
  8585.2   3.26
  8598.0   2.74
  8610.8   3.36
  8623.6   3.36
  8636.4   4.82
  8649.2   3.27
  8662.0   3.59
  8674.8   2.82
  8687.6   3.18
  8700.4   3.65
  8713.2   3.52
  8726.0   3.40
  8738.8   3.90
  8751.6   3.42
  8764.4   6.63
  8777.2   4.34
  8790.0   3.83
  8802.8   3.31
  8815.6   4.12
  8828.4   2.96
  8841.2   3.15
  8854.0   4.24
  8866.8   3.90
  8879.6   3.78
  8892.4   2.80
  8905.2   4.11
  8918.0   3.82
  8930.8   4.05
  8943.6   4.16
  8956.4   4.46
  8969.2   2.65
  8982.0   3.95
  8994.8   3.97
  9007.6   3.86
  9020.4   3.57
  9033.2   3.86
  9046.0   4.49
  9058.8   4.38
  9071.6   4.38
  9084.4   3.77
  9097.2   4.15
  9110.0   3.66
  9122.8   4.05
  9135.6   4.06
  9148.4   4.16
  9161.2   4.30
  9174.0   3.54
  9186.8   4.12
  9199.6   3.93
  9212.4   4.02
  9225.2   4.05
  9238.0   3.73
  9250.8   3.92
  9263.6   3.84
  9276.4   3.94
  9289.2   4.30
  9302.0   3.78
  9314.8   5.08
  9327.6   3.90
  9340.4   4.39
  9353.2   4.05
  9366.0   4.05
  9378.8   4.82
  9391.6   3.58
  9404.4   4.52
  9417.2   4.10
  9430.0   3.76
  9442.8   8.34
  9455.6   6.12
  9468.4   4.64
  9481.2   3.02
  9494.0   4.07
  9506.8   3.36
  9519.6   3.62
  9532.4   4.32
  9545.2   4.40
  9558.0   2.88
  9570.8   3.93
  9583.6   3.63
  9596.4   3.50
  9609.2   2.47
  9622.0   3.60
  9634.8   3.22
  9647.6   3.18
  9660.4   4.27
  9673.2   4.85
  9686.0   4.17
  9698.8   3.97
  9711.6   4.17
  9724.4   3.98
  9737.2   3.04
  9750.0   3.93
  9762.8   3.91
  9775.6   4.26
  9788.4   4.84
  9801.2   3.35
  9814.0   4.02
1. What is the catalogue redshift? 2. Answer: 0.98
